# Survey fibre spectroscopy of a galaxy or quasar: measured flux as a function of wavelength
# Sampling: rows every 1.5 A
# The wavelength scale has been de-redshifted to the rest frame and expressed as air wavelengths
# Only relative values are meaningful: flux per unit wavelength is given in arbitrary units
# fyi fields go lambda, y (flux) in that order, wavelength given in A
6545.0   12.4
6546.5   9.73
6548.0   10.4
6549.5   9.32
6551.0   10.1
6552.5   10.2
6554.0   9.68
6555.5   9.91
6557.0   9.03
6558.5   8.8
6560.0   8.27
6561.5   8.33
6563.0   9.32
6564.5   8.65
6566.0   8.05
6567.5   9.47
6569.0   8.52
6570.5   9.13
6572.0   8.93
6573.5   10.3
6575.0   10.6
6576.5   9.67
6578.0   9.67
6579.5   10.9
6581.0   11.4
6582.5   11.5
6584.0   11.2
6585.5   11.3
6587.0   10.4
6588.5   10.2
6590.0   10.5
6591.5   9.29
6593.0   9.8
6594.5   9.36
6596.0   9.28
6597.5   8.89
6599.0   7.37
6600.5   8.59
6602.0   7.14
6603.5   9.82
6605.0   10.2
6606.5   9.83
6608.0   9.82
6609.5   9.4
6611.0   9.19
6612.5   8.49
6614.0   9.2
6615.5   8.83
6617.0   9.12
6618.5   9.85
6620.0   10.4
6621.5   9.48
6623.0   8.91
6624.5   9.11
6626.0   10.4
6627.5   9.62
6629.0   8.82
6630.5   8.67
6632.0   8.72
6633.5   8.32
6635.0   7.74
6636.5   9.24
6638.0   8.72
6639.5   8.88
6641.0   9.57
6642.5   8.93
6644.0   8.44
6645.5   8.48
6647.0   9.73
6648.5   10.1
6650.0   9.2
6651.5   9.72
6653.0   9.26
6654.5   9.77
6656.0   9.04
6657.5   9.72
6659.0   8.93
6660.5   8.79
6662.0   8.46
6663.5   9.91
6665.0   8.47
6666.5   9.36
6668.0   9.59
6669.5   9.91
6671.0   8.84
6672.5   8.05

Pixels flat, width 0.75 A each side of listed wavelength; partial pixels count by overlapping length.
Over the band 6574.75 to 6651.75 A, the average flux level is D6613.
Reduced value 9.45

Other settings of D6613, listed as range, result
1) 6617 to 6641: 9.14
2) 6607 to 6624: 9.34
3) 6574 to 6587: 10.7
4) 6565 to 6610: 9.68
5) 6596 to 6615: 9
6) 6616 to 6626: 9.53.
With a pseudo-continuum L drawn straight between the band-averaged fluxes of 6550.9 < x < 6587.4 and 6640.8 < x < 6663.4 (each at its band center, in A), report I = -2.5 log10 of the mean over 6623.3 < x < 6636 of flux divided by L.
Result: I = 0.05 mag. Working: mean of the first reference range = 9.72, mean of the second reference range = 9.22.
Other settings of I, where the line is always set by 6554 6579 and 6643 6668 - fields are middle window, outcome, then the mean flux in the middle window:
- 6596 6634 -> 0.01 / 9.14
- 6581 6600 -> -0.09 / 9.96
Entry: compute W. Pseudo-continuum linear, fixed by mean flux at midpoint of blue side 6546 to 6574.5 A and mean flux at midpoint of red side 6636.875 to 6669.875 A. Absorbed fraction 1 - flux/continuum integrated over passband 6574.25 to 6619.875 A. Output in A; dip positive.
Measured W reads -2.2 A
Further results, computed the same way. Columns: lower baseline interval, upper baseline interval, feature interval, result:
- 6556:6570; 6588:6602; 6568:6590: -3.27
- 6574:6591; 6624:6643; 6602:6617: 0.72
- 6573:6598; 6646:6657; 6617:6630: 0.41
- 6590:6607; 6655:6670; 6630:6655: 0.43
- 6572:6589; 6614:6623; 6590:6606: 1.60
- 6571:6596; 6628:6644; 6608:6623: 0.02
